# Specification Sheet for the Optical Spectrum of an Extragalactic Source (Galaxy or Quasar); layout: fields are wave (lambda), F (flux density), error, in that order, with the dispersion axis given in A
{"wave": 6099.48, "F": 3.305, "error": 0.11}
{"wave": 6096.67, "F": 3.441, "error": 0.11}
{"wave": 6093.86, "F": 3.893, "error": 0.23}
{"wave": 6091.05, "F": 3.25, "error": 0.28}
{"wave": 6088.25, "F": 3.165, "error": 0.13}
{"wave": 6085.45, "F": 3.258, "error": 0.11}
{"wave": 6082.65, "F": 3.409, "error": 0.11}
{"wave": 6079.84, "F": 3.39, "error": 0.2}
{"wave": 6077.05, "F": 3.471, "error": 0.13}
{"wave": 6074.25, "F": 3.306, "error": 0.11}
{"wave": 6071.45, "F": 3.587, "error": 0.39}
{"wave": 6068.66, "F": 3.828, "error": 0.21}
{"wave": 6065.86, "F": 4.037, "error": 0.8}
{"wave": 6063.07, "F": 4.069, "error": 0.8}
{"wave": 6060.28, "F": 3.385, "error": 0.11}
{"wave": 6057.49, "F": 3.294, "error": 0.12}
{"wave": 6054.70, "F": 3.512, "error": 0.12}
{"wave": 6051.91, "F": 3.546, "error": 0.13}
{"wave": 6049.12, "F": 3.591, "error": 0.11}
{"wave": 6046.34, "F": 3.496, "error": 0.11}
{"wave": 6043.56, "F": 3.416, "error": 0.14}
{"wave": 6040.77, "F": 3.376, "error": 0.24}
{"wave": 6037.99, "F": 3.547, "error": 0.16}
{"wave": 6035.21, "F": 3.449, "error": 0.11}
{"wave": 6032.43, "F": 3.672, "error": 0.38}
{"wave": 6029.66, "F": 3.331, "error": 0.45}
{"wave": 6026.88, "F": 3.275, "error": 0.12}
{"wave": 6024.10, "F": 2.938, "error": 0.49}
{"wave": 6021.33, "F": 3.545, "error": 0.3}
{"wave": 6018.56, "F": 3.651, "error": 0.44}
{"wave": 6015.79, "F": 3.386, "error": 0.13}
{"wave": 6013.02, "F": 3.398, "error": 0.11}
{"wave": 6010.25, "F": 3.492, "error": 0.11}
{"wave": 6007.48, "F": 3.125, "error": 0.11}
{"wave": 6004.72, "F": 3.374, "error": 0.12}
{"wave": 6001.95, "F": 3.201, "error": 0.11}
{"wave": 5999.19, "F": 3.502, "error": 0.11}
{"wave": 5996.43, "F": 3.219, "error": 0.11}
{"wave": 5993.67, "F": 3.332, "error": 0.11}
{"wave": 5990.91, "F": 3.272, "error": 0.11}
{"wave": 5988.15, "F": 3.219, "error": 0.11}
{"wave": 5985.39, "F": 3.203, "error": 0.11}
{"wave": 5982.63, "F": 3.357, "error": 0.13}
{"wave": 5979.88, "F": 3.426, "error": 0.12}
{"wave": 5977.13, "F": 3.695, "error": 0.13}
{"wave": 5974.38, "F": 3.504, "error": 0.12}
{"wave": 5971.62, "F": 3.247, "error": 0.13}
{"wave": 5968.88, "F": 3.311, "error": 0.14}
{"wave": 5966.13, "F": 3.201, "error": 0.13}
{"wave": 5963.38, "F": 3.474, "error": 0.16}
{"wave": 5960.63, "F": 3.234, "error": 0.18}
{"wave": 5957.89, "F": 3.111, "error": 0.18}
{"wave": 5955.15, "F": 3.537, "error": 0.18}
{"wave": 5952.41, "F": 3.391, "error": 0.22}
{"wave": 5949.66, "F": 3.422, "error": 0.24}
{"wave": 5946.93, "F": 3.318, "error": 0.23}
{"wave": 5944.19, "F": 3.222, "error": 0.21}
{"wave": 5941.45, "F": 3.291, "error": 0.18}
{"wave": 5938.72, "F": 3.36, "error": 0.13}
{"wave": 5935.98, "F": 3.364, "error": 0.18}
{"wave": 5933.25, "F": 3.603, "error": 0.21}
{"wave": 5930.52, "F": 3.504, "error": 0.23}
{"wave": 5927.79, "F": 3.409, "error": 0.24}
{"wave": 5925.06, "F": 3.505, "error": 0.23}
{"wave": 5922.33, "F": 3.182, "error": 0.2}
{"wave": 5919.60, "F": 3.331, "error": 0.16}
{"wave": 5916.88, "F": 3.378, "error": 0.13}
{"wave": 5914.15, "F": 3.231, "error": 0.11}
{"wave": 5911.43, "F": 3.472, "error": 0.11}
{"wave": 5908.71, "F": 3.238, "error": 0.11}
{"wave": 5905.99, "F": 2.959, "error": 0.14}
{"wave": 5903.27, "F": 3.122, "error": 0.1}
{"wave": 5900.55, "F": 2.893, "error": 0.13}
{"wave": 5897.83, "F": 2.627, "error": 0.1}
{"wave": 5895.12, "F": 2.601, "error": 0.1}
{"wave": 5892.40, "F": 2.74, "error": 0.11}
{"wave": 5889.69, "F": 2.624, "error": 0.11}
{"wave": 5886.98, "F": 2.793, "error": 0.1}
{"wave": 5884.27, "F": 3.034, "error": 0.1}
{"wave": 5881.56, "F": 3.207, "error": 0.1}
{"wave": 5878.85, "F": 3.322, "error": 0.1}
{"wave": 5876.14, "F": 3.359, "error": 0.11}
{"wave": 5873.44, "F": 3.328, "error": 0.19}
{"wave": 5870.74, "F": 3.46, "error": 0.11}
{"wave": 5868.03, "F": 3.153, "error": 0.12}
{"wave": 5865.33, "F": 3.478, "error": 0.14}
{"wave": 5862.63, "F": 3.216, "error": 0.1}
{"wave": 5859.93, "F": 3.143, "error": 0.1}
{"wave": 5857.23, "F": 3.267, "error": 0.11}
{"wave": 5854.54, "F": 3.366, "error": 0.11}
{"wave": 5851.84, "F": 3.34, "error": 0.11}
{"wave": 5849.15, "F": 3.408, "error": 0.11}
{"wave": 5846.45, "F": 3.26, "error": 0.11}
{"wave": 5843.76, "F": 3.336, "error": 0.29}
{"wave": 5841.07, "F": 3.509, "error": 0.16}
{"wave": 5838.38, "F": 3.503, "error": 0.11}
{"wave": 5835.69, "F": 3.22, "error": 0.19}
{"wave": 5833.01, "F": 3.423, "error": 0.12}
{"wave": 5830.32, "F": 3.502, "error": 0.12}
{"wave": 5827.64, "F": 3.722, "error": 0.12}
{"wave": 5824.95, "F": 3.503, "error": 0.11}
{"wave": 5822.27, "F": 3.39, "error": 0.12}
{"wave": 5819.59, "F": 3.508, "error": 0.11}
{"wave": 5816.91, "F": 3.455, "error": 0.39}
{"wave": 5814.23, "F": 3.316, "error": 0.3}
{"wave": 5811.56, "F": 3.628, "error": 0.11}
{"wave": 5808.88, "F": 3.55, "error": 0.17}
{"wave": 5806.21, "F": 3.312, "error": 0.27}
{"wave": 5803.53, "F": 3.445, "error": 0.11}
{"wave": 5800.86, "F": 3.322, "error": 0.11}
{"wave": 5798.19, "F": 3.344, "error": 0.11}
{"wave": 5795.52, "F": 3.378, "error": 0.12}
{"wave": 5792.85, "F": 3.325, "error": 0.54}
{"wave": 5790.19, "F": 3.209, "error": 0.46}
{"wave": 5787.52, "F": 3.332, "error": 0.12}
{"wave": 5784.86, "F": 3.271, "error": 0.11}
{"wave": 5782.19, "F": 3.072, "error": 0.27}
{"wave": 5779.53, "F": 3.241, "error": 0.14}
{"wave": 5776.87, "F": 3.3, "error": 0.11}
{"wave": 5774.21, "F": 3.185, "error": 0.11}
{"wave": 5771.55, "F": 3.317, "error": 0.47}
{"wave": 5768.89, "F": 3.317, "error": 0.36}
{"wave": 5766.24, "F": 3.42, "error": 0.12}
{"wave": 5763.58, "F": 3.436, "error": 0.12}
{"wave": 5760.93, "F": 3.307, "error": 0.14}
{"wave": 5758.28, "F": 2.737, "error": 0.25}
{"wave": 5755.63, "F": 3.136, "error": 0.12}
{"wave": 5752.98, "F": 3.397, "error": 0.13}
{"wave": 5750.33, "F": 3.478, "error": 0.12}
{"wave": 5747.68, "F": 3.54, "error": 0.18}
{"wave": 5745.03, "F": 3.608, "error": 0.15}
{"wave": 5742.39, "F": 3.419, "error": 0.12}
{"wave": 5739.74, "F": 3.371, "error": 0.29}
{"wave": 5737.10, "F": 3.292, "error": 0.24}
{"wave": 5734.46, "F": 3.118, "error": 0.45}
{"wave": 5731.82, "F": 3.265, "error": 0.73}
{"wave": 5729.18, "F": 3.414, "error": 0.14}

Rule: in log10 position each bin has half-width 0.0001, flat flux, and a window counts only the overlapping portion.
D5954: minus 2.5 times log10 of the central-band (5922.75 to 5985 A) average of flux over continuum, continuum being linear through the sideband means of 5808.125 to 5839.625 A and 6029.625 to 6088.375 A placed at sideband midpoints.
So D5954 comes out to 0.04 mag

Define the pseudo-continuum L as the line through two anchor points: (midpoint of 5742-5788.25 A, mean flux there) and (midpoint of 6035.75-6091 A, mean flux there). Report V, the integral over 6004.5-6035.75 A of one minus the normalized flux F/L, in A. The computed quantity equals 0.8 A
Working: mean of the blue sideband 3.3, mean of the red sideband 3.5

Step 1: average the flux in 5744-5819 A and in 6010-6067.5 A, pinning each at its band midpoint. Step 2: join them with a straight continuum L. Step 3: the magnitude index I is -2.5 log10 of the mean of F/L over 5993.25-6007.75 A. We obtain 0.054 mag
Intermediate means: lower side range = 3.34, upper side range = 3.5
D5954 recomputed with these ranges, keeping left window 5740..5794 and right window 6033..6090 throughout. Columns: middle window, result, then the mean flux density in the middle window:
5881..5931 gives 0.104 mag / 3.09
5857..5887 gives 0.042 mag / 3.25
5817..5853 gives -0.027 mag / 3.43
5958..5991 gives 0.035 mag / 3.34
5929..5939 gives -0.015 mag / 3.47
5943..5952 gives 0.032 mag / 3.33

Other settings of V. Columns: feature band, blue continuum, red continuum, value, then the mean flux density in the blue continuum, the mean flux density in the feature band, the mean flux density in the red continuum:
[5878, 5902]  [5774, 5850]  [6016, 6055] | 3.8 A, 3.38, 2.86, 3.45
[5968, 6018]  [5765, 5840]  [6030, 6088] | 1.9 A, 3.38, 3.35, 3.52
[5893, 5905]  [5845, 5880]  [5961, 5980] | 1.9 A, 3.32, 2.81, 3.4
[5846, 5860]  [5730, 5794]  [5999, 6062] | 0.1 A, 3.3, 3.31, 3.41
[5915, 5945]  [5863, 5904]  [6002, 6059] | -2.0 A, 3.05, 3.38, 3.42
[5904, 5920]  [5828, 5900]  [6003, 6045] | 0.0 A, 3.2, 3.26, 3.4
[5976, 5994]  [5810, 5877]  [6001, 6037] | 0.1 A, 3.39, 3.35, 3.38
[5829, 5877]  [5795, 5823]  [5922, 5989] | 0.8 A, 3.42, 3.35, 3.37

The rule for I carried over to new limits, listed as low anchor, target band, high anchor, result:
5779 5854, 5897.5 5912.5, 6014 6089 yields 0.12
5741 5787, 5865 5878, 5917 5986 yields 0.00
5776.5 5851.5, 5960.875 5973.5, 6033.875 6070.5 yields 0.07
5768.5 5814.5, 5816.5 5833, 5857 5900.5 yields -0.09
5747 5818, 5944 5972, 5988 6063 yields 0.02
